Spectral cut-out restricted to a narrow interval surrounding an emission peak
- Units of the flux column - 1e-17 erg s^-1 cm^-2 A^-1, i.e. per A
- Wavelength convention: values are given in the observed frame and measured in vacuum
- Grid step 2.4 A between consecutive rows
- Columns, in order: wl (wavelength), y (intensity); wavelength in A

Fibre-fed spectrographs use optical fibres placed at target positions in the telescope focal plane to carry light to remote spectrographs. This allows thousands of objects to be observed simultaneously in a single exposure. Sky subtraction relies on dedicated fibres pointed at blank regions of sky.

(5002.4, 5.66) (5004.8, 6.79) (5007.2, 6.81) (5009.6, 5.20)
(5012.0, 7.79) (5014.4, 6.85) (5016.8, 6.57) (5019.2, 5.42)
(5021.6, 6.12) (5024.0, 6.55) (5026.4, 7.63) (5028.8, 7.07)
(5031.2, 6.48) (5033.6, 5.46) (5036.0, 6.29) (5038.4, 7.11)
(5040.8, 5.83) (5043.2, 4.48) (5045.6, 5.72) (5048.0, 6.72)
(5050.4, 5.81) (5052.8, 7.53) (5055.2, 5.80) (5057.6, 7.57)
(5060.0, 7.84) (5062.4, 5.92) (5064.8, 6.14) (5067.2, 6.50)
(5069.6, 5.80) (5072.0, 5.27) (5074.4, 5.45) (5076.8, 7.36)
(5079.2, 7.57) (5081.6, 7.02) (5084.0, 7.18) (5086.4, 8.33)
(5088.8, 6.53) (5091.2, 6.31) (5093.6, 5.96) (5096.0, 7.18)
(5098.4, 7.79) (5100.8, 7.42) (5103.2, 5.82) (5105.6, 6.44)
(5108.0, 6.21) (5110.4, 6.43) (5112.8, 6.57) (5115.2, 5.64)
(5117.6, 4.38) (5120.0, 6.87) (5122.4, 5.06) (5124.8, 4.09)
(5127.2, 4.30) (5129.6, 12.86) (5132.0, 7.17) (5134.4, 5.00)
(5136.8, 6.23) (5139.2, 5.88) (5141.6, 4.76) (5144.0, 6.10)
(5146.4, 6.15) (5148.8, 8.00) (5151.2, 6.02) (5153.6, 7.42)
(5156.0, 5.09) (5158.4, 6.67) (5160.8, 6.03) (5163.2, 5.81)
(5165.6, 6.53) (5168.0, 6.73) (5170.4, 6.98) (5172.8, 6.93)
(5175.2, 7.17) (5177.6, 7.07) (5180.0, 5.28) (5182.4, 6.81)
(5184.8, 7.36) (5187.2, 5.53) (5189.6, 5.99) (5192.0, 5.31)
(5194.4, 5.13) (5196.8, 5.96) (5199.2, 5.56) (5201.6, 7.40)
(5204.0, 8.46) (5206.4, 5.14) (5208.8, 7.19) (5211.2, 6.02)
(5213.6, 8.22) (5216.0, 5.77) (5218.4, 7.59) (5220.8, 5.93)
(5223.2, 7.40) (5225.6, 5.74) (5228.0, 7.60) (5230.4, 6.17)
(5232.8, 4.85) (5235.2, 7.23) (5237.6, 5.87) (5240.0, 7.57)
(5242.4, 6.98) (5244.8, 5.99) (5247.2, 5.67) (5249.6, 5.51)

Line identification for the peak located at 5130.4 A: H-beta 4861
